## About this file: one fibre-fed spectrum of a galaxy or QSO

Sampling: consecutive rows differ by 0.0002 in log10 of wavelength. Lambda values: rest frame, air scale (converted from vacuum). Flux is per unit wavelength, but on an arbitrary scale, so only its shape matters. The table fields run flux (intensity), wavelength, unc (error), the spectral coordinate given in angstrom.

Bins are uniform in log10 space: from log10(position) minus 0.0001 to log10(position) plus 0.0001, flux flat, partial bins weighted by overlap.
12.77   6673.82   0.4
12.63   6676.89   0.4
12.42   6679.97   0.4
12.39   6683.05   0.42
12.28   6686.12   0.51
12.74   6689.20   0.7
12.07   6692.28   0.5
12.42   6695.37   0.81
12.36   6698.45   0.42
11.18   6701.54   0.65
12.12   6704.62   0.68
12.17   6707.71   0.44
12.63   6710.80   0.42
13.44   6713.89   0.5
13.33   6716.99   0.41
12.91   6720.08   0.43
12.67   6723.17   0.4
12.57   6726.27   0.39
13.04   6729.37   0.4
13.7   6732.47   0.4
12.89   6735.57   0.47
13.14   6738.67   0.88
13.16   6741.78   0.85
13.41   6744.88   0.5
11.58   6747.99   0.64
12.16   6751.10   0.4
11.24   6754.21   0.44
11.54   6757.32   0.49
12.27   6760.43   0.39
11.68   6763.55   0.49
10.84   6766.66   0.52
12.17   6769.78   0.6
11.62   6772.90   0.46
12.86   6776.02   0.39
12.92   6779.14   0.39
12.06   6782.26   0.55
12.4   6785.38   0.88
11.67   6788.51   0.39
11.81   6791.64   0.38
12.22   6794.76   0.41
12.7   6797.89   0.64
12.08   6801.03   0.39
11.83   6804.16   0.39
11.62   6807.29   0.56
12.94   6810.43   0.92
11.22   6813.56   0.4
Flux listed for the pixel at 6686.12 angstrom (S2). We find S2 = 12.28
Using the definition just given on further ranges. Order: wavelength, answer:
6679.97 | 12.42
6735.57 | 12.89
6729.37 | 13.04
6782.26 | 12.06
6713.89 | 13.44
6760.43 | 12.27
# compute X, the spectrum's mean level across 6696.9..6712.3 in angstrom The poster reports 12.1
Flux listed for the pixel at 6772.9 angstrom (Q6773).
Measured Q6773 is 11.62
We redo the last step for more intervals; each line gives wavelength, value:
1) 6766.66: 10.84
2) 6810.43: 12.94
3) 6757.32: 11.54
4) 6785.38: 12.4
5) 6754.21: 11.24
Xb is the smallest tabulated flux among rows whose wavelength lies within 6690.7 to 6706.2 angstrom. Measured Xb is 11.18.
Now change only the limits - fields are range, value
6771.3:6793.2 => 11.62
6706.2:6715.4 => 12.17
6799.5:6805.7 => 11.83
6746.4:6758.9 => 11.24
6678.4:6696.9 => 12.07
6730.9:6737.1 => 12.89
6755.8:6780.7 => 10.84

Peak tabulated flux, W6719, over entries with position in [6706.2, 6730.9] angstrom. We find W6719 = 13.44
